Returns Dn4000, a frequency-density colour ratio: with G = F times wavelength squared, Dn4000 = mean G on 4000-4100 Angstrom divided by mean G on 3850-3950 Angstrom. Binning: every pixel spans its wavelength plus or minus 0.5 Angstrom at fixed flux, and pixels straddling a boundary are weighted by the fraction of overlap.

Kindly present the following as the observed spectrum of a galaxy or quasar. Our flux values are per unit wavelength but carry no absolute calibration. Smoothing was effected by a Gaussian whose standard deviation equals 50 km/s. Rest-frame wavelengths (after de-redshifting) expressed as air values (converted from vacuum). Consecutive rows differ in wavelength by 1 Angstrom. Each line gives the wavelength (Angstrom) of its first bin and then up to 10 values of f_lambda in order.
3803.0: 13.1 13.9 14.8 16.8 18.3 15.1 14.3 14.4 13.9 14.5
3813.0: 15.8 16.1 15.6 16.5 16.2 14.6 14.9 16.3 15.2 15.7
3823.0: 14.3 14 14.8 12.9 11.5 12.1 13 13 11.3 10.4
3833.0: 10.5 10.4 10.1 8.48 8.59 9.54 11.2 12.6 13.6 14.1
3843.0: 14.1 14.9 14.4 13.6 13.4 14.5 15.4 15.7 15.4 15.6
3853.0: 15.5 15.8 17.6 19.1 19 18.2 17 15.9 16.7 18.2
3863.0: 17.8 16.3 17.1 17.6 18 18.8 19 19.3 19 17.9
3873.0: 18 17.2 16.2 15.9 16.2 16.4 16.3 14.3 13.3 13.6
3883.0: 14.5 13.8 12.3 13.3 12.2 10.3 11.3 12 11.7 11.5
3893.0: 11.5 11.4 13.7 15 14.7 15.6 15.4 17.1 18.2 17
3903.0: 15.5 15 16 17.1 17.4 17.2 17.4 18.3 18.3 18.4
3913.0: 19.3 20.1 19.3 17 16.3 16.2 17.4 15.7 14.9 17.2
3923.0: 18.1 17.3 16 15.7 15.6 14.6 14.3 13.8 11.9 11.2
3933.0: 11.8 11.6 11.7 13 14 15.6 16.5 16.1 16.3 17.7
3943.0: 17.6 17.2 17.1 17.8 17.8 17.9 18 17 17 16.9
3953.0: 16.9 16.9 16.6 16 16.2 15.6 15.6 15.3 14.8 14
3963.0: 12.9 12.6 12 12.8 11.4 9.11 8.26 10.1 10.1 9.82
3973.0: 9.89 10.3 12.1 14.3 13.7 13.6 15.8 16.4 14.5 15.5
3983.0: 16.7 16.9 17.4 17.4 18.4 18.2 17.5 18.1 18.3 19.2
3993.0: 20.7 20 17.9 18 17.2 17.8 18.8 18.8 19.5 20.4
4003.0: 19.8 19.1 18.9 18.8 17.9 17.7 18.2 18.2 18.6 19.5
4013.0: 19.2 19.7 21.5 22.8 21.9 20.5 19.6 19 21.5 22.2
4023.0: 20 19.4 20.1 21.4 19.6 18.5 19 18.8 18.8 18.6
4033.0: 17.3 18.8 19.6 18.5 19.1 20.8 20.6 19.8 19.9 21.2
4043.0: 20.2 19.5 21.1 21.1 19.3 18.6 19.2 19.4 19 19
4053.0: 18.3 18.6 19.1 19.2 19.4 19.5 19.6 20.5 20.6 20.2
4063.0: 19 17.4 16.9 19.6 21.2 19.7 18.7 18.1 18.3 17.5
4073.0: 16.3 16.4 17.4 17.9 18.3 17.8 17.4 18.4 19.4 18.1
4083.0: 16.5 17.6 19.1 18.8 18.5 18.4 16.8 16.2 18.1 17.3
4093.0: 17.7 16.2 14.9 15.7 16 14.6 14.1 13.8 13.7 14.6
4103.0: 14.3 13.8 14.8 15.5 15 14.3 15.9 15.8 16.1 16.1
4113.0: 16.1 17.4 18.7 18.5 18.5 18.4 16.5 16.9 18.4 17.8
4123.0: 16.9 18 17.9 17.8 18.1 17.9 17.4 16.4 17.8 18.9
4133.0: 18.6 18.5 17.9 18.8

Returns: 1.3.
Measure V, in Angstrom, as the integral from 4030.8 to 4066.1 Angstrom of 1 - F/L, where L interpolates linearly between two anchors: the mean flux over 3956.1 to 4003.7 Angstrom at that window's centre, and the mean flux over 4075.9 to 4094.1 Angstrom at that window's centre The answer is -4.9 Angstrom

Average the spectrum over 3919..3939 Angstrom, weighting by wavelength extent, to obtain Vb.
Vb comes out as 14.5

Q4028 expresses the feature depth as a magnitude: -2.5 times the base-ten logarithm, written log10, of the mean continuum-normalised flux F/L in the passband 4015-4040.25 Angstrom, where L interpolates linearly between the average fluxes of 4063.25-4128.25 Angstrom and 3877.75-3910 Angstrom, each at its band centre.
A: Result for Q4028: -0.22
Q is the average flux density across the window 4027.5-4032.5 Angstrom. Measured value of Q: 18.7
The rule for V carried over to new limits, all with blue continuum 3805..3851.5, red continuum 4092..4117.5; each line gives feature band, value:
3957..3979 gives 3.4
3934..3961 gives -3.0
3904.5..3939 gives -3.5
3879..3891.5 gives 1.1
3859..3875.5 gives -4.3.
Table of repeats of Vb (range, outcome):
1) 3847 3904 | 15.6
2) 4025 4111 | 18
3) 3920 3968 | 15.2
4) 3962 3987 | 13.2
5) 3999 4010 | 18.9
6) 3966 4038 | 17.5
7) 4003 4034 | 19.5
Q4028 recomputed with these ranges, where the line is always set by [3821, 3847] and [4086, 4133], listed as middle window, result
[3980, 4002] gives -0.21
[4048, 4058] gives -0.20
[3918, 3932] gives -0.12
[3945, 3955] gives -0.21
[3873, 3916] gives -0.15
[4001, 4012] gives -0.24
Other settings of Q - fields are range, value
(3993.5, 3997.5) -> 18.3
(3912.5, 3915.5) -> 19.6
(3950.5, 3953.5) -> 16.9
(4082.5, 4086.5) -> 18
